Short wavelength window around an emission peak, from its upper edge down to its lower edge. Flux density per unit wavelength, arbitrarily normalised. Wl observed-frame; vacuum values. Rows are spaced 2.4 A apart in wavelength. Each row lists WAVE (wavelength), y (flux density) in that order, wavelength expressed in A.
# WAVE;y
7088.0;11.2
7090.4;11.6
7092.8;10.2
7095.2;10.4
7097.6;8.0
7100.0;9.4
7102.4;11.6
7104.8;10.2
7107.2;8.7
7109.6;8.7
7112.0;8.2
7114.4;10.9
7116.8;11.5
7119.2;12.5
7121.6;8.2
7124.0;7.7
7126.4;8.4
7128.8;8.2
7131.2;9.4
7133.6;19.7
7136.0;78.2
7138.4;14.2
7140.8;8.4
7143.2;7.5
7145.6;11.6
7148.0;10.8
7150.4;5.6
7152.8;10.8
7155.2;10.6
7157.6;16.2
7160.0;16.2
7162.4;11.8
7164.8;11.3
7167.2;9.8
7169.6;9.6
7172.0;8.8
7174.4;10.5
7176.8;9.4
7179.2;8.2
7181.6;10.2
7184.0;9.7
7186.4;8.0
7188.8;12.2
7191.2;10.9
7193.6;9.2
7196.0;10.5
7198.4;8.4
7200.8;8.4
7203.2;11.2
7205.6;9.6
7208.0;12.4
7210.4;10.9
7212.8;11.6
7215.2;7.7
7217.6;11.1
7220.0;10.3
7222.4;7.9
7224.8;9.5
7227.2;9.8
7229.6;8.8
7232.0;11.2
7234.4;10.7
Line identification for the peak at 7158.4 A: [N II]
